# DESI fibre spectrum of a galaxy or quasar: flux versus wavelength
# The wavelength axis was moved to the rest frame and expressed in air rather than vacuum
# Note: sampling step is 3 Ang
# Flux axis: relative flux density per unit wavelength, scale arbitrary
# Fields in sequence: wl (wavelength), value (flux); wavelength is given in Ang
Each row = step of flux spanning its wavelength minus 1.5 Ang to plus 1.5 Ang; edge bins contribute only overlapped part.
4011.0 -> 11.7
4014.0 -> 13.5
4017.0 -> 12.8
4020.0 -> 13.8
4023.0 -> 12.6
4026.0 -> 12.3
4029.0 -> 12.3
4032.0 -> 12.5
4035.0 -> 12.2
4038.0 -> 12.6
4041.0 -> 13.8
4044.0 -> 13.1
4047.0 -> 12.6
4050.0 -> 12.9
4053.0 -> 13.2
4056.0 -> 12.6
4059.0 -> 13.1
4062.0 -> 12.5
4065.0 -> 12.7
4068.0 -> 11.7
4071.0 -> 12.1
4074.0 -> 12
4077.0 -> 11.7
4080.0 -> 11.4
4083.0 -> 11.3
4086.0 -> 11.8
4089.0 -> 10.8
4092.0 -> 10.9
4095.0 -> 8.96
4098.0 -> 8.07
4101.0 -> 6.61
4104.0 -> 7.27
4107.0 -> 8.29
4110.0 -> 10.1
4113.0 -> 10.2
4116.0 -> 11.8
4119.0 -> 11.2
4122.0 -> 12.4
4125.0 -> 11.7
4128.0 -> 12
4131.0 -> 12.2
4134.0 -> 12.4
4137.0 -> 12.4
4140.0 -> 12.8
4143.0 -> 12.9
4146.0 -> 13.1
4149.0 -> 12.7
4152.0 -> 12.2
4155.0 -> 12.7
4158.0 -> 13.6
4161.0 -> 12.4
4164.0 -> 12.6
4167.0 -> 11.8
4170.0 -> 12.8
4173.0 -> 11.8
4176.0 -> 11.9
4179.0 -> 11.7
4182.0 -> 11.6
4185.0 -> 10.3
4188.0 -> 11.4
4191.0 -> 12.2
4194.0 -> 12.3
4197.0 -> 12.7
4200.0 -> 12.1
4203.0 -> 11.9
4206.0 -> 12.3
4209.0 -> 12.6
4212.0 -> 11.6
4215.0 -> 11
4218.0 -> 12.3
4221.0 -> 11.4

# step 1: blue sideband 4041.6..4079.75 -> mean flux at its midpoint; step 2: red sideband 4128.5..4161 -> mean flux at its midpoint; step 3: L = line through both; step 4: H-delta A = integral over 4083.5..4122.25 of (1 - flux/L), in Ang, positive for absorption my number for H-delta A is 8.5 Ang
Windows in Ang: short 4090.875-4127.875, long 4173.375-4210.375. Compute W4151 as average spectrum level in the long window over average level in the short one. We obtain 1.2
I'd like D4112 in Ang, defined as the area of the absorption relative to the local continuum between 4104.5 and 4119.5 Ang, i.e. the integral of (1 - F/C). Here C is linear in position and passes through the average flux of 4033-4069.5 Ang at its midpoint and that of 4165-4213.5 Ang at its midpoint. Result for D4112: 2.83 Ang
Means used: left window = 12.7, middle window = 10.1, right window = 11.9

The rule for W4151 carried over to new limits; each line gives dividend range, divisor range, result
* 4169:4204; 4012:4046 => 0.92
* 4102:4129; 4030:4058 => 0.81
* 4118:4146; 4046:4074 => 0.98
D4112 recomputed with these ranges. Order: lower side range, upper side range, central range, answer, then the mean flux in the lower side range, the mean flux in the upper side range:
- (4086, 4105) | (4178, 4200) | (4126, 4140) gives -3.0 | 9.05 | 11.8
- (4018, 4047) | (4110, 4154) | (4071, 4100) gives 3.9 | 12.8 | 12.1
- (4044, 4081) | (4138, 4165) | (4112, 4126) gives 1.3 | 12.4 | 12.8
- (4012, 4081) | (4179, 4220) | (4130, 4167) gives -1.6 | 12.6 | 11.9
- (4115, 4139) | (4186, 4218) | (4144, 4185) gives -1.0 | 12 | 12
